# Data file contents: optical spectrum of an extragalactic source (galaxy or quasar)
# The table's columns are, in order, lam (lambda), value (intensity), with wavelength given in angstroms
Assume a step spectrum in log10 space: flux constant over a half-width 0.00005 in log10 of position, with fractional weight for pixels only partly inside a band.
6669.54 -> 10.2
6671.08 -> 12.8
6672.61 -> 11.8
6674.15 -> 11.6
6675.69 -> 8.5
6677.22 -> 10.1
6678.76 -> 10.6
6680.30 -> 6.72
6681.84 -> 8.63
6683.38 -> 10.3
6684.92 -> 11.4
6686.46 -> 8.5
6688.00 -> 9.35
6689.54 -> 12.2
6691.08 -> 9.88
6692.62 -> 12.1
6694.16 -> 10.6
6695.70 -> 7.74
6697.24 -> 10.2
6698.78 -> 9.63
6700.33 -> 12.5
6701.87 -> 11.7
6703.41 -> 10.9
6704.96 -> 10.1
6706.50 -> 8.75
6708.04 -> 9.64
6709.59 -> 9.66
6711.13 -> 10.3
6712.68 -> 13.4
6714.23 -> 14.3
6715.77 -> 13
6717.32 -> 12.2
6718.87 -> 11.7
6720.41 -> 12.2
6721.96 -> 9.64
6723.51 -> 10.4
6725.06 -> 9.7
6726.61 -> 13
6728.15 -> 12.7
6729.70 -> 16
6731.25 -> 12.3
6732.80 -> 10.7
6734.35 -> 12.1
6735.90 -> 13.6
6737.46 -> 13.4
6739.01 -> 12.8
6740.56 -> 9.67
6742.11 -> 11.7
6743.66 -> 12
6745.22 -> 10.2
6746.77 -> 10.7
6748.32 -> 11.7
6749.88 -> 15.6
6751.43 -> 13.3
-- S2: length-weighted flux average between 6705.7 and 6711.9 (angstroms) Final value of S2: 9.6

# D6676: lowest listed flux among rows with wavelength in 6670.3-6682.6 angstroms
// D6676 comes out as 6.72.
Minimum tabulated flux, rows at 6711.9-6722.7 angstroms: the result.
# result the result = 9.64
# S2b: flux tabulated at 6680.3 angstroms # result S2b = 6.72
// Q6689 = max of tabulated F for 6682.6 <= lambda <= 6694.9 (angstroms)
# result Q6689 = 12.2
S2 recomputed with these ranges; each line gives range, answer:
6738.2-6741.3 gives 11.3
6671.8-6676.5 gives 10.7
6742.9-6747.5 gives 11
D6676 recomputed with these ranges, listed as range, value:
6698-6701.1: 9.63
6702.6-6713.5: 8.75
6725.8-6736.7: 10.7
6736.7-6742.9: 9.67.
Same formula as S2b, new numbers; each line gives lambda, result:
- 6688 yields 9.35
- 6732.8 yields 10.7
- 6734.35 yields 12.1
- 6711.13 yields 10.3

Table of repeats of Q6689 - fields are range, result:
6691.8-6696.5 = 12.1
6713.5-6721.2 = 14.3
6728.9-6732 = 16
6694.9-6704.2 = 12.5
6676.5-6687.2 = 11.4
